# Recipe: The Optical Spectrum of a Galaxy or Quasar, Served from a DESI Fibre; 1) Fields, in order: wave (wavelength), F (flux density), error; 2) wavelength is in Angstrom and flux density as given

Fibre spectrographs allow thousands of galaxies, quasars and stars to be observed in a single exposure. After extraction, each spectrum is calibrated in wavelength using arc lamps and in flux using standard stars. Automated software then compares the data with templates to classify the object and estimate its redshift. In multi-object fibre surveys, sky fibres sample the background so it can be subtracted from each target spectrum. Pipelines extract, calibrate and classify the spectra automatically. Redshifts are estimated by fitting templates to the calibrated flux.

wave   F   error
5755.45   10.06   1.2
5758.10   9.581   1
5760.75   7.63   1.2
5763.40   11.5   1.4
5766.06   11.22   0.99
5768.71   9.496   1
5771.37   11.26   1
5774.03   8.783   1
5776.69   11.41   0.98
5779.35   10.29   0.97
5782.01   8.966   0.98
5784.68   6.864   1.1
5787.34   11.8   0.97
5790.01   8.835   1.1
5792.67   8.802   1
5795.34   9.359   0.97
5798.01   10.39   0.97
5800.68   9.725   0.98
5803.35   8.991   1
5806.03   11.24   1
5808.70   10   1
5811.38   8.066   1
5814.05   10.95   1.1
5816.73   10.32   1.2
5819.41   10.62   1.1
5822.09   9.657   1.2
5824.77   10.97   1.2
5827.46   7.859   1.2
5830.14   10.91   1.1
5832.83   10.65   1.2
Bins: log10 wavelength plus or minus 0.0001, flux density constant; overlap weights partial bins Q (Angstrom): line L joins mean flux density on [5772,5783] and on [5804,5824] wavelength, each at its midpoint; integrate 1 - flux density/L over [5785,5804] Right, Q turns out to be 0.9 Angstrom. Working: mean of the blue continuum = 9.98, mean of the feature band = 9.58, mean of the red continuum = 10.1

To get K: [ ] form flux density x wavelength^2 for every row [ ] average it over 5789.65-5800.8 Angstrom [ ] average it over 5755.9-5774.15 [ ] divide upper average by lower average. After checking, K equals 0.95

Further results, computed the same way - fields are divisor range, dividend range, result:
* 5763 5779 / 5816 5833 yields 0.98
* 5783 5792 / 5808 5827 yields 1.10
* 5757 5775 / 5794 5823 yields 1.01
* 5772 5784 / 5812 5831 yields 1.05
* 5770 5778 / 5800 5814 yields 0.94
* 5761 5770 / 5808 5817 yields 0.96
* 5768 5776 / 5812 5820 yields 1.06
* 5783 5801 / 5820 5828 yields 1.05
